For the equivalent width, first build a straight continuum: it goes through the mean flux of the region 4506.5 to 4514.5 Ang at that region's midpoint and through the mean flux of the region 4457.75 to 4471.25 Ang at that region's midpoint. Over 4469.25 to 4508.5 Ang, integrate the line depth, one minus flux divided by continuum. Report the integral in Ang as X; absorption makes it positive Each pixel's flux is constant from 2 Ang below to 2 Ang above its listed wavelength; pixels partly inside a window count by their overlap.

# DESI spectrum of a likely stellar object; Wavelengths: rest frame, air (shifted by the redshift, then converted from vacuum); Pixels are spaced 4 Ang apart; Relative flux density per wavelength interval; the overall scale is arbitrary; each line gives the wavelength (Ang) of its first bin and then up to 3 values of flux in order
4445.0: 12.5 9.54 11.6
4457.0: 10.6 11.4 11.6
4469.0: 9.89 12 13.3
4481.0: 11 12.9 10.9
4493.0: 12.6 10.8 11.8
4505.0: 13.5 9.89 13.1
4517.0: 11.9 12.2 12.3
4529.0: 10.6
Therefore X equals -2.3 Ang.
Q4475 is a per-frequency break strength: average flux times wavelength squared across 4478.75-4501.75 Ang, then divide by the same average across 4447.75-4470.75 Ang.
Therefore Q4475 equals 1.09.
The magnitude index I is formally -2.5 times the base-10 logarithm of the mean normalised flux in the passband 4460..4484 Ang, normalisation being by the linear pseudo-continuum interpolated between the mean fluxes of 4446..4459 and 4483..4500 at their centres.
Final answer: -0.03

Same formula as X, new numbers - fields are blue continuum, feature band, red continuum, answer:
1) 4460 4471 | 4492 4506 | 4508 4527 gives -0.5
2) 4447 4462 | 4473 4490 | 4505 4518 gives -1.2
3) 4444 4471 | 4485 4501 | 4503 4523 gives 0.0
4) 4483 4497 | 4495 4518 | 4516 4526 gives 0.4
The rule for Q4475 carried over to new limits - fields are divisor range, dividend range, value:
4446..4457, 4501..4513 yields 1.14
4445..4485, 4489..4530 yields 1.06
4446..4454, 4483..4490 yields 1.15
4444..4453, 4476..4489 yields 1.12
